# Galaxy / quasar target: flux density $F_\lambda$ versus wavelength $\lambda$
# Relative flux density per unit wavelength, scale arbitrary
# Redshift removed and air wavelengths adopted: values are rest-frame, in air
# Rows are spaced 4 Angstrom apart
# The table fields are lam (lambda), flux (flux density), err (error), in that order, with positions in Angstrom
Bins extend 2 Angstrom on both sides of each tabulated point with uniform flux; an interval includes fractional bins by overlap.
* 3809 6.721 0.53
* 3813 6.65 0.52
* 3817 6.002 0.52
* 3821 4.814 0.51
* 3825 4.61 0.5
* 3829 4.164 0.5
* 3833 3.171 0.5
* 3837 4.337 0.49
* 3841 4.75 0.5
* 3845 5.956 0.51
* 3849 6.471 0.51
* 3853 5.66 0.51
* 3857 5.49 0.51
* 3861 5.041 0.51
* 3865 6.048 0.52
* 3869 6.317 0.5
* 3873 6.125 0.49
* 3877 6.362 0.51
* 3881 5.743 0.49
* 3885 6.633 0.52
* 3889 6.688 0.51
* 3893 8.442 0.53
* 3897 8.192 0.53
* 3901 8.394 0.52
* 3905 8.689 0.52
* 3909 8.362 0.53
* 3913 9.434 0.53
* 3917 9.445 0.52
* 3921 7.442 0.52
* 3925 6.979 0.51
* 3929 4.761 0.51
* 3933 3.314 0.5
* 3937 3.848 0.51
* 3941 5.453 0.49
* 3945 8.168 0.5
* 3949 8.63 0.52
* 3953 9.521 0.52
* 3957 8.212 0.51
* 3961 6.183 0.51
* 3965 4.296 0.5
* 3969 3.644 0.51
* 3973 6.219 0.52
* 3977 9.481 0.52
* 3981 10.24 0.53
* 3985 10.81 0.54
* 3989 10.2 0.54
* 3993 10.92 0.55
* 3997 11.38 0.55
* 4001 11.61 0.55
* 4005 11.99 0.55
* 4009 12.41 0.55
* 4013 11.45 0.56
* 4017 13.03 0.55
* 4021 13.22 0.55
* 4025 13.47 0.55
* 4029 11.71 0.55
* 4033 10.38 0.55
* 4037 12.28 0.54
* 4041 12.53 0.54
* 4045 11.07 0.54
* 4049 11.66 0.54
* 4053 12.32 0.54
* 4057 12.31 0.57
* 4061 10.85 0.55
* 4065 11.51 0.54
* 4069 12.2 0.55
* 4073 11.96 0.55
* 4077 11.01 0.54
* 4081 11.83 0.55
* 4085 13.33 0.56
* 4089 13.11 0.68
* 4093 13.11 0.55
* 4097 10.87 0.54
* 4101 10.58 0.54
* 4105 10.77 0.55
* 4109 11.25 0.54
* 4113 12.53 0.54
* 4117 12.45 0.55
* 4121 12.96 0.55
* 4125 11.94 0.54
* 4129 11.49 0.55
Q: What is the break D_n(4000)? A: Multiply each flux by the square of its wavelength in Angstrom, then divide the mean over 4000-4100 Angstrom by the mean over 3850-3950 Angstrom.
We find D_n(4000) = 1.92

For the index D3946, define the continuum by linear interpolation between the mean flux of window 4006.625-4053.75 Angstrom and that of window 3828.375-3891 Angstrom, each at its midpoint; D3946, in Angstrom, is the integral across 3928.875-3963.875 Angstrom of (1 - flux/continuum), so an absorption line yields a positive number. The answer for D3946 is 9.7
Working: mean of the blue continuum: 5.59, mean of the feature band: 6.49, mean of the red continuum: 12.1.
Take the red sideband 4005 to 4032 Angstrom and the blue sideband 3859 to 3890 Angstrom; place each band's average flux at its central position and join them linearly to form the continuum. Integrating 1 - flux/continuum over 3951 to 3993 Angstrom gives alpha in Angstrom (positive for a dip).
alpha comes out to 9.7 Angstrom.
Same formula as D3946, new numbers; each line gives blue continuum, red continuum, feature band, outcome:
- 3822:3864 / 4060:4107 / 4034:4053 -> -2.1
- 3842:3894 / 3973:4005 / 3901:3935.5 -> 2.3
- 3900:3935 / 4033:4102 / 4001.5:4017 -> -2.9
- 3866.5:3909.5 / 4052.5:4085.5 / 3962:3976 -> 6.2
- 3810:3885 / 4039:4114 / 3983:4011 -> -5.0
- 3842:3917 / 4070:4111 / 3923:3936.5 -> 5.3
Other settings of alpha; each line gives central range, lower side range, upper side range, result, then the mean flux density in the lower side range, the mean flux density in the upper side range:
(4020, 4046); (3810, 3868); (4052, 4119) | -4.06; 5.27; 11.9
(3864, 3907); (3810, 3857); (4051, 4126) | -3.17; 5.19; 11.9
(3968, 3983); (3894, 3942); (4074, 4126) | 1.77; 7.09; 12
